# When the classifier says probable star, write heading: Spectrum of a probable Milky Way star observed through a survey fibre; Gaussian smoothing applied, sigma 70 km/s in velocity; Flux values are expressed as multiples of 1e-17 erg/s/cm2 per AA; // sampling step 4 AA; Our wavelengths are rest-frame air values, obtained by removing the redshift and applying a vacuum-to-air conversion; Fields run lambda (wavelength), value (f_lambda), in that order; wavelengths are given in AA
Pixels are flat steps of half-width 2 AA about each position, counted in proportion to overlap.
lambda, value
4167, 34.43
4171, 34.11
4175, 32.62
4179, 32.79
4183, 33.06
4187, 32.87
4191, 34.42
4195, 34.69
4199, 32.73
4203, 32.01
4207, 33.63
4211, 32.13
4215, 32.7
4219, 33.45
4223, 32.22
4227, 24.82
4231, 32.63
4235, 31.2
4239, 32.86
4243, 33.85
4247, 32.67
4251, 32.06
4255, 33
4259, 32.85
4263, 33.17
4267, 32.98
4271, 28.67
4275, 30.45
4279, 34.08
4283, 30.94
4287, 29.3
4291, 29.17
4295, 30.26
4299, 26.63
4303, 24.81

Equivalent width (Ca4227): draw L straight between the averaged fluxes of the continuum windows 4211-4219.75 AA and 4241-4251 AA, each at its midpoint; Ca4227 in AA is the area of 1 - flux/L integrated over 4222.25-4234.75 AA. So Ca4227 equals 1.2 AA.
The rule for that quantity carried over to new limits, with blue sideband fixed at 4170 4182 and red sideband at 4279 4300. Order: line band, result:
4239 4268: -1.9 AA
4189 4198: -0.5 AA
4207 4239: 0.2 AA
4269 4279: -0.1 AA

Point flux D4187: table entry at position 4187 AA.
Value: 32.87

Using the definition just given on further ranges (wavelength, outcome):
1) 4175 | 32.62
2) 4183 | 33.06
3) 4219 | 33.45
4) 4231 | 32.63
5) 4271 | 28.67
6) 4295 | 30.26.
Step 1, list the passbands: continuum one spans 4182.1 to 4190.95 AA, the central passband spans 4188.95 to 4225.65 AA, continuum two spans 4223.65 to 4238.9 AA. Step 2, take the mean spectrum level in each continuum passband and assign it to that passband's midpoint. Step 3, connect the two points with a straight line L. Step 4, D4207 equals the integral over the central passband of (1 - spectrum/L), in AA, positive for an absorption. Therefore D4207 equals -1.3 AA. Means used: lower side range 33.3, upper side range 30.2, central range 33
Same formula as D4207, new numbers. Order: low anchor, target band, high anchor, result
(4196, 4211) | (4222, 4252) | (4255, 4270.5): 1.09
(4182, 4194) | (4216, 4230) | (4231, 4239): 0.81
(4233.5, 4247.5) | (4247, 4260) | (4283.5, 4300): -0.34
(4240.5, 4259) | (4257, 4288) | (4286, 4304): -1.15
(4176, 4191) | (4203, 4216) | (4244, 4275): 0.02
